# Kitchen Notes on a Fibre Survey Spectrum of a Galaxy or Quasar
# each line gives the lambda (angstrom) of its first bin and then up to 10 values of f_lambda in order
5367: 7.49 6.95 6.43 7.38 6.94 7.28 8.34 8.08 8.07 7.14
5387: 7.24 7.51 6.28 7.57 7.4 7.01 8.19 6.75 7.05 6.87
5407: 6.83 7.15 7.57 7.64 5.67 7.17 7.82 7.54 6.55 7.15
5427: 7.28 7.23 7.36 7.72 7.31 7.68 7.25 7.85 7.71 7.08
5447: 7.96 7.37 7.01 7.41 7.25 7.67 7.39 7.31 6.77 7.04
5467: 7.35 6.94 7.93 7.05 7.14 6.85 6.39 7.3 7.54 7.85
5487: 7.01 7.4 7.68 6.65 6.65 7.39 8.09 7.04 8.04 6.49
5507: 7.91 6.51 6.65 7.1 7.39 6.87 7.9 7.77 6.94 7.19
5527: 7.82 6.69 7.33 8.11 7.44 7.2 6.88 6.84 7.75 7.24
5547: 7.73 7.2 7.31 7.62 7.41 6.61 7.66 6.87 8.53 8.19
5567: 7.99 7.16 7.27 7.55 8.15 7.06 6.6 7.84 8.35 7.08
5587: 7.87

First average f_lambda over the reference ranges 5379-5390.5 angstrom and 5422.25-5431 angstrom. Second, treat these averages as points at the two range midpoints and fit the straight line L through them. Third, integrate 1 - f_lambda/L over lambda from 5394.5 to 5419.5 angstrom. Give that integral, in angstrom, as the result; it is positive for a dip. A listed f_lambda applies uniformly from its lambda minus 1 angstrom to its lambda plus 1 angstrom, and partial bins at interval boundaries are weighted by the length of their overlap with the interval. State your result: 0.7 angstrom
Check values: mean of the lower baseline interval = 7.61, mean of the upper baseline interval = 7.1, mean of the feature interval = 7.15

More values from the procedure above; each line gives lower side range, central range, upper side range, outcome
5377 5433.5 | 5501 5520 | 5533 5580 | 0.5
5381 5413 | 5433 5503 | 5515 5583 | 0.3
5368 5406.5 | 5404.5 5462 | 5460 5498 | -0.6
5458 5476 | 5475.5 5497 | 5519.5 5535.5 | 0.4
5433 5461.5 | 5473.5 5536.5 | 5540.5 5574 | 1.8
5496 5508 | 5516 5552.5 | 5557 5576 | 1.1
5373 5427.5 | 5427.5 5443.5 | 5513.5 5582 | -0.4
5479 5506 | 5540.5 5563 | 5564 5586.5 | 0.4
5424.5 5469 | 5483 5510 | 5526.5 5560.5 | 0.2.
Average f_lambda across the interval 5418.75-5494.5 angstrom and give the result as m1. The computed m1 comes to 7.3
